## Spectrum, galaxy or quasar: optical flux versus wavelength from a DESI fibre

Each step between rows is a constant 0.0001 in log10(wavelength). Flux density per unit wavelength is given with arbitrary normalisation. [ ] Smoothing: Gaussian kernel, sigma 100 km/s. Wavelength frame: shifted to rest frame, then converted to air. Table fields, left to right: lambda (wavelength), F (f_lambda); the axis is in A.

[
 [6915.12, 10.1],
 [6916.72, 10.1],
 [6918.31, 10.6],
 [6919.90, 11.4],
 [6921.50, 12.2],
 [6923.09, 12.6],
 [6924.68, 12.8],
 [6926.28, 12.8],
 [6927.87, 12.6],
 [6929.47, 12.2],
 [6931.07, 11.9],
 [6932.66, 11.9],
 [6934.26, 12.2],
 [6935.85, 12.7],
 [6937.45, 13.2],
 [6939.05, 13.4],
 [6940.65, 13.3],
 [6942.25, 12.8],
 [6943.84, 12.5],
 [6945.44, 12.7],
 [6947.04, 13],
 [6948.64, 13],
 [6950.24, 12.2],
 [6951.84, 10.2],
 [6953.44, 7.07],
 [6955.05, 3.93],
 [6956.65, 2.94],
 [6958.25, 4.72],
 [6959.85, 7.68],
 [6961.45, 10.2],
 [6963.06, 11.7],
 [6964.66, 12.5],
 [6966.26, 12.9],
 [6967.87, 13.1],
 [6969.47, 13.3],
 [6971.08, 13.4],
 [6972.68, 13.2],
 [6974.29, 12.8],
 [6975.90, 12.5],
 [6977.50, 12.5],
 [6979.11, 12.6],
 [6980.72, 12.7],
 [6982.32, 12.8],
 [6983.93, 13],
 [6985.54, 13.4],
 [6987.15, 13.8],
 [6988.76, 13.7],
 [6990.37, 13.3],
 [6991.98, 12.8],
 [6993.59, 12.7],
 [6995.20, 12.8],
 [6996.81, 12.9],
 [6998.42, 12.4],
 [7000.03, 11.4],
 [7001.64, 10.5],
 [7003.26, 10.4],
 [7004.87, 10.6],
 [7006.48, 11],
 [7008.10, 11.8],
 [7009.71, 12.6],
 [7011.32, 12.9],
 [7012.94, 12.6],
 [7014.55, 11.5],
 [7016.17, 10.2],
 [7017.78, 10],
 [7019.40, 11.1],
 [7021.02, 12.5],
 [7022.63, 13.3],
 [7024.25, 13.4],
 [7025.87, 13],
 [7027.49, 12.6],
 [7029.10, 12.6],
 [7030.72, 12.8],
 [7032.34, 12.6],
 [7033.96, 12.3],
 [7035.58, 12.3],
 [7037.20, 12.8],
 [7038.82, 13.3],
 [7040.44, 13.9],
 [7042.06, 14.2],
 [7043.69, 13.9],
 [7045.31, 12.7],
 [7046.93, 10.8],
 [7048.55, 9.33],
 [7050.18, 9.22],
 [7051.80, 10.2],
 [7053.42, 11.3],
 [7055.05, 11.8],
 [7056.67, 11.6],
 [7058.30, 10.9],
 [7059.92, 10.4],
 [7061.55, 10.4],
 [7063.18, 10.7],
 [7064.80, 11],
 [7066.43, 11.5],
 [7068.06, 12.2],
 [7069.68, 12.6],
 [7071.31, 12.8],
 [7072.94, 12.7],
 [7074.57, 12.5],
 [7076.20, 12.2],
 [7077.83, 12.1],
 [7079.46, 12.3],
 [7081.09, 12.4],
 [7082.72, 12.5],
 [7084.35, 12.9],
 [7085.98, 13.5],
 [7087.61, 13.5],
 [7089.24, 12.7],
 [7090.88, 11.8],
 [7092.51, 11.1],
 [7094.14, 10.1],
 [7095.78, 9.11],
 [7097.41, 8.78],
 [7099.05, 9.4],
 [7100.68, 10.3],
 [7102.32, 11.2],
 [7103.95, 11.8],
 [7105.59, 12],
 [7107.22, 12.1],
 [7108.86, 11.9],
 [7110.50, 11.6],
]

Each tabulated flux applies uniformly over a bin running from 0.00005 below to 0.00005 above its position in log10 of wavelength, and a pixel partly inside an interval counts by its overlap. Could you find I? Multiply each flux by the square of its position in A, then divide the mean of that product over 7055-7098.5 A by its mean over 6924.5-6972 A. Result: 1.1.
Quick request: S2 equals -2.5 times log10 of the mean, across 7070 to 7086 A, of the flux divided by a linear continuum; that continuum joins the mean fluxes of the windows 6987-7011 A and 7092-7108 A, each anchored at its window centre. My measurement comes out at -0.15 mag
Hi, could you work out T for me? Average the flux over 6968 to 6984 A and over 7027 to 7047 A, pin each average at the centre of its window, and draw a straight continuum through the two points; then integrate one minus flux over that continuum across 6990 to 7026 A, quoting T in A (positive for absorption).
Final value 2.65 A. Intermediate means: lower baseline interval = 12.9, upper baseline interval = 12.9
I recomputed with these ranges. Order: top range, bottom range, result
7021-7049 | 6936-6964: 1.26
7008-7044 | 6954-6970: 1.39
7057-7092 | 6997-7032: 1.03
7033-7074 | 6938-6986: 1.06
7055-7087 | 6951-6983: 1.16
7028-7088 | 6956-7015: 1.04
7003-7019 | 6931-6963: 1.10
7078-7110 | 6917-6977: 1.05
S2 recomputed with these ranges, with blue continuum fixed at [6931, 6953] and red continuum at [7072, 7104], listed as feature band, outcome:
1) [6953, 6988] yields 0.111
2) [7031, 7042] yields -0.090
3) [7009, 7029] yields -0.013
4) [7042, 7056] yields 0.048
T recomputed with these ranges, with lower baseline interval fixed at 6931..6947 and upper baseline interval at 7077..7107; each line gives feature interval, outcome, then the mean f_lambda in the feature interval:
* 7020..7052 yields -1.2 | 12.4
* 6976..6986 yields -0.3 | 12.8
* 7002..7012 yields 0.6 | 11.5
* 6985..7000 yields -0.8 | 13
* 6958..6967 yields 1.6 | 10.3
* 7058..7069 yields 0.7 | 11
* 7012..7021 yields 0.7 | 11.2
